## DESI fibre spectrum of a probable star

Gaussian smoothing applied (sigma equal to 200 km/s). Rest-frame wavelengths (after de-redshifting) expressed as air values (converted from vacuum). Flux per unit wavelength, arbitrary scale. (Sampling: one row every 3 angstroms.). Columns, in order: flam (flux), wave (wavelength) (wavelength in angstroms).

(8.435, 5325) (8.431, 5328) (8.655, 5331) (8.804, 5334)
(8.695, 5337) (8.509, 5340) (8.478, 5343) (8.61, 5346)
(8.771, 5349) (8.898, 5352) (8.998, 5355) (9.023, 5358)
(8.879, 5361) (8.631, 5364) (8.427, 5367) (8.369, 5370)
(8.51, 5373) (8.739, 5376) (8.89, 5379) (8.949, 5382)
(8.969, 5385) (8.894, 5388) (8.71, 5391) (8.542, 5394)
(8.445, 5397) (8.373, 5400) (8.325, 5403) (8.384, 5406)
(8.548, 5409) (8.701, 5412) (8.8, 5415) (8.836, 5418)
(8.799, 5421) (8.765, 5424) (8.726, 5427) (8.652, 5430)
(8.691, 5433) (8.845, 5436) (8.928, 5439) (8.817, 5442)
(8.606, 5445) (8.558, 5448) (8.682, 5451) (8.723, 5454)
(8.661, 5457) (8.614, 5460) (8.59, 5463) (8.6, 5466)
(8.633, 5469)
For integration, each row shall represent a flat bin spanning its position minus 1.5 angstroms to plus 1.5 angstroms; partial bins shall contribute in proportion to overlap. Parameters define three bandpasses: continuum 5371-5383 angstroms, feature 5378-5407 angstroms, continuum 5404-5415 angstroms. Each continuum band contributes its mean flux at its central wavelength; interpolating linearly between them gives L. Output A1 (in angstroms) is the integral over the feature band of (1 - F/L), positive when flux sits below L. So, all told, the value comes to 0.1 angstroms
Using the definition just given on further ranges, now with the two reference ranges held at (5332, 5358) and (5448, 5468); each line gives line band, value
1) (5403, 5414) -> 0.2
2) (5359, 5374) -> 0.2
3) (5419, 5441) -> -0.3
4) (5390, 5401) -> 0.2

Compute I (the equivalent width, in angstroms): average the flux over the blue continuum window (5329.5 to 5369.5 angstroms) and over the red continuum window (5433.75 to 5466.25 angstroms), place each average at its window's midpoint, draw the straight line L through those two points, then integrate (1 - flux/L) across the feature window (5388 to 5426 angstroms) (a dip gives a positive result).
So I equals 0.38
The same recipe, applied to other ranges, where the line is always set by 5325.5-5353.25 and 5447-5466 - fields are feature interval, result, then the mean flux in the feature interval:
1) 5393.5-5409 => 0.4 angstroms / 8.42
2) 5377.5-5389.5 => -0.4 angstroms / 8.93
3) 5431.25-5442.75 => -0.2 angstroms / 8.82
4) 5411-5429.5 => -0.3 angstroms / 8.77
